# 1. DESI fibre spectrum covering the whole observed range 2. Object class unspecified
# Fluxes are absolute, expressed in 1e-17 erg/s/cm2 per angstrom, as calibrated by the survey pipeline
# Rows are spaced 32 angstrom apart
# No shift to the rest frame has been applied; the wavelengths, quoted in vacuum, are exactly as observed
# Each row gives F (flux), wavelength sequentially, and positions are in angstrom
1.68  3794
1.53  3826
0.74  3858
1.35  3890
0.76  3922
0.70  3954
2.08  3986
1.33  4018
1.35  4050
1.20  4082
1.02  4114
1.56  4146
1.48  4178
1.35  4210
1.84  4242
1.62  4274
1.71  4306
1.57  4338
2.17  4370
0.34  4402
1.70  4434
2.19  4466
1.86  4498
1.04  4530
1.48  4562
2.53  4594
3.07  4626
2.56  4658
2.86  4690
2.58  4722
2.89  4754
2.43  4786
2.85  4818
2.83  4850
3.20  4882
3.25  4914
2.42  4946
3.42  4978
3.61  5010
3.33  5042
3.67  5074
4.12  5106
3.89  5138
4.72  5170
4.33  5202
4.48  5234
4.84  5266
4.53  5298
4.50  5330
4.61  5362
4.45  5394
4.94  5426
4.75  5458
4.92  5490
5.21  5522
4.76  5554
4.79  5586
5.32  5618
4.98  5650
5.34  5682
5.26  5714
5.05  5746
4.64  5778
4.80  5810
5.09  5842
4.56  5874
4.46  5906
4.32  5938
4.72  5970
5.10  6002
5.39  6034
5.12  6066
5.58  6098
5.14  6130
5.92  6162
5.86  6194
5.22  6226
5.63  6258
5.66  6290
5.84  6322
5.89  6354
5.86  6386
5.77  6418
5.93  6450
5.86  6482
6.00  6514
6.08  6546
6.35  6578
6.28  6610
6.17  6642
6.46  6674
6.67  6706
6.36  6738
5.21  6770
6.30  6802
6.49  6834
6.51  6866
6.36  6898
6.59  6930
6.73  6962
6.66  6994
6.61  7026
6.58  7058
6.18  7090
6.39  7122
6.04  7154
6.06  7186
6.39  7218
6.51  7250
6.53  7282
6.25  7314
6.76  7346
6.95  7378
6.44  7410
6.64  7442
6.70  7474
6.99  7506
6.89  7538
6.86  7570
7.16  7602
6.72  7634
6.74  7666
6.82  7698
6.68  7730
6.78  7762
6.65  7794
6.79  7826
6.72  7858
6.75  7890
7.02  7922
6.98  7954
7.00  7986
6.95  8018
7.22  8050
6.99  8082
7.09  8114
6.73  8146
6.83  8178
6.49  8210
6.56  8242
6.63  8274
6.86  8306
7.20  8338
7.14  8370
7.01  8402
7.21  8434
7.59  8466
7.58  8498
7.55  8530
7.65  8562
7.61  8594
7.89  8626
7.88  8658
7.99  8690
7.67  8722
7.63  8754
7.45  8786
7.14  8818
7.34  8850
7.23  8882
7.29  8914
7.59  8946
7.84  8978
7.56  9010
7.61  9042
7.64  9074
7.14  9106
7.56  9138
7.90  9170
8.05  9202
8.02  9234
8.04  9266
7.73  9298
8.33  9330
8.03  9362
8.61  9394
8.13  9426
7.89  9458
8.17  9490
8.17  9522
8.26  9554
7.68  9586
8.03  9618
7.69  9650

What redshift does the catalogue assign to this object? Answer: 0.149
